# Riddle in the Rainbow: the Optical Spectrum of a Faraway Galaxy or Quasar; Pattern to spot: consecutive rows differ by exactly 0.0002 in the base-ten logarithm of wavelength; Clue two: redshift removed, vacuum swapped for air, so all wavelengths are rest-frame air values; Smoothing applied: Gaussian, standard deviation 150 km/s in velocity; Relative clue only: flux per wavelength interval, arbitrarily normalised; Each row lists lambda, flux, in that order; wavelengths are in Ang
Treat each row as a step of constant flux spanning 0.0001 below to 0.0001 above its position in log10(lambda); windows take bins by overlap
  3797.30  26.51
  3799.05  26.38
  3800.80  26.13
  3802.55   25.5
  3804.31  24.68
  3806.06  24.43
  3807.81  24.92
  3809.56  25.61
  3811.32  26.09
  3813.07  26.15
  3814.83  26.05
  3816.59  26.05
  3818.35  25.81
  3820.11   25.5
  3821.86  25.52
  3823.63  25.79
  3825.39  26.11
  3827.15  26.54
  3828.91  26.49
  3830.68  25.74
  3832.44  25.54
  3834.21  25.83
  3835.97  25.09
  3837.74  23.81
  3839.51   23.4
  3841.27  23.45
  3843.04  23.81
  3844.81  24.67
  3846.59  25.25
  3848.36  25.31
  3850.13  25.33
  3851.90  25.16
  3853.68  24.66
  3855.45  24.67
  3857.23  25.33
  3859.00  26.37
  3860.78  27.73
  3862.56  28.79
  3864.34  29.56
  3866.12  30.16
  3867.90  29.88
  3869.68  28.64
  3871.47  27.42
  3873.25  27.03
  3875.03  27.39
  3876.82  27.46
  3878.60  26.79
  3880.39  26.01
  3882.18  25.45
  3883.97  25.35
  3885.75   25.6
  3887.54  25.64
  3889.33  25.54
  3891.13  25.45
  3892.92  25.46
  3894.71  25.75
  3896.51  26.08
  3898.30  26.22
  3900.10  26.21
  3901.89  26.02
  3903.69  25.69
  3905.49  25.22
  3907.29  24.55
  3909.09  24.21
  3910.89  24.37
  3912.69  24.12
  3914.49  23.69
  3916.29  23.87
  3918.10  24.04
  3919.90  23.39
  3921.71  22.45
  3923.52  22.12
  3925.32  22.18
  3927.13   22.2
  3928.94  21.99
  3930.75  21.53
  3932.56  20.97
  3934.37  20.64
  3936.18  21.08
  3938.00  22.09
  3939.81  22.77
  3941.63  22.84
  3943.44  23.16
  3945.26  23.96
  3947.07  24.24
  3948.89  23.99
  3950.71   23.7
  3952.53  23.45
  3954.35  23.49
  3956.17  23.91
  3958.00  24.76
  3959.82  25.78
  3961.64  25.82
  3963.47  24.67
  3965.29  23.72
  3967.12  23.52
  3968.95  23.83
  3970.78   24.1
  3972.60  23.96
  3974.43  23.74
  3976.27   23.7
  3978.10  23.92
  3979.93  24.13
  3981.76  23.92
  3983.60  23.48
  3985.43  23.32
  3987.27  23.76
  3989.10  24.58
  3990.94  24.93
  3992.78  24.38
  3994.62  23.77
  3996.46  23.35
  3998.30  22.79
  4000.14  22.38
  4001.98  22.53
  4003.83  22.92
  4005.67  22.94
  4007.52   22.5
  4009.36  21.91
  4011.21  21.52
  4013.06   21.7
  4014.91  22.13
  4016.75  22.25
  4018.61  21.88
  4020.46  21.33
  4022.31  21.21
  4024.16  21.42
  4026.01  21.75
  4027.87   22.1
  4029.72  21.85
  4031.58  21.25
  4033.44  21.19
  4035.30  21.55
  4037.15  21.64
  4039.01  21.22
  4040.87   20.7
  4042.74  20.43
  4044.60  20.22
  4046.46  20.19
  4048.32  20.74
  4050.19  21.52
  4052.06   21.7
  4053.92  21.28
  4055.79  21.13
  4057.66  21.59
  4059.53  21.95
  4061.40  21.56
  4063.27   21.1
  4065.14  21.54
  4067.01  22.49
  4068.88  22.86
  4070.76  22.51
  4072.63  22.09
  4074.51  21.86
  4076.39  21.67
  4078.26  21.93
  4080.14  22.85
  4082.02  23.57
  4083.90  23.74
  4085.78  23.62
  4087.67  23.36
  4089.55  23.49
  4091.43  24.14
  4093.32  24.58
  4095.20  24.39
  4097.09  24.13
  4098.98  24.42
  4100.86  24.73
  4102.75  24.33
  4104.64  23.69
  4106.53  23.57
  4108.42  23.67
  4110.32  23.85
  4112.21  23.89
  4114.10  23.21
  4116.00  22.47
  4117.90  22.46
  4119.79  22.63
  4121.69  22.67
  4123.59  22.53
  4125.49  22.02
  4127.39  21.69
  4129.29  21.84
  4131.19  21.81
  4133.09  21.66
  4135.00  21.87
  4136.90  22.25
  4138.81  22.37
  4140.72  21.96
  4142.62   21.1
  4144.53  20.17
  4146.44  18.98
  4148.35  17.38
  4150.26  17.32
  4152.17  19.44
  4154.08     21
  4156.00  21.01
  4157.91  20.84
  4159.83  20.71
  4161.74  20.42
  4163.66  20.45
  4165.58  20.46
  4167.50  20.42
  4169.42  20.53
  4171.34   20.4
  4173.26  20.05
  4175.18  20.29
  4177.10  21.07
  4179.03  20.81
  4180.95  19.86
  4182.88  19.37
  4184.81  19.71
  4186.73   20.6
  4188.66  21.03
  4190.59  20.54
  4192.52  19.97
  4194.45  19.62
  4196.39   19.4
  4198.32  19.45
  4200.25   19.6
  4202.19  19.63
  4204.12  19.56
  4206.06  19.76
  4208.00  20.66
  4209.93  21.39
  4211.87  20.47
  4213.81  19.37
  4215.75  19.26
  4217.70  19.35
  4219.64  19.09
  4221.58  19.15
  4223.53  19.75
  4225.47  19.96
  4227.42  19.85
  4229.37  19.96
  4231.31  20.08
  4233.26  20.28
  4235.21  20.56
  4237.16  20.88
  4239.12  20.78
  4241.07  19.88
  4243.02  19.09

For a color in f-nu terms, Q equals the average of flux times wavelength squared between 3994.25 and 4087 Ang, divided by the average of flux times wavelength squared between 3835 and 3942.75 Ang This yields 0.95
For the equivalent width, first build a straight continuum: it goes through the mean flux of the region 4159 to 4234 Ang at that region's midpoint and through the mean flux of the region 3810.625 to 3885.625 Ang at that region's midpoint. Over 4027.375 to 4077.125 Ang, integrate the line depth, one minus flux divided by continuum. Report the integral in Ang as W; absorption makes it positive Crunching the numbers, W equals 2.4 Ang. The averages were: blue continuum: 26.1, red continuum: 20.1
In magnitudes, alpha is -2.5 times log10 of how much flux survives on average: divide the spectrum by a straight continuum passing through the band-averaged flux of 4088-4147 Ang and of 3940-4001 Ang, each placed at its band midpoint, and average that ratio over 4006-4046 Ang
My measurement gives 0.095 mag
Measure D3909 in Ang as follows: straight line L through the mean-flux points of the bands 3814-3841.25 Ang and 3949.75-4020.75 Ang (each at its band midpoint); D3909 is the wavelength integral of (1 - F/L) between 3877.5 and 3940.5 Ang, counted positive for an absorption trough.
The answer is 0.8 Ang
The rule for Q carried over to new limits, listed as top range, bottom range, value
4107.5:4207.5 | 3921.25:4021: 0.99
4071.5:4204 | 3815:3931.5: 0.97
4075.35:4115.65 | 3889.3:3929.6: 1.07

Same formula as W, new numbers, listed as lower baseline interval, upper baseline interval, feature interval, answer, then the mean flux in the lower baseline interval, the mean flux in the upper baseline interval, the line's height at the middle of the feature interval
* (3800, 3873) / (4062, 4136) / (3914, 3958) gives 3.4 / 25.9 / 22.9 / 24.8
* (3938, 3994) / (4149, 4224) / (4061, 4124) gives -4.2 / 24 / 20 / 21.7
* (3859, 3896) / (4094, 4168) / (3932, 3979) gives 3.5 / 27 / 21.9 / 25.4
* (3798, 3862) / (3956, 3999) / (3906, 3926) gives 0.9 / 25.4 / 24.1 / 24.6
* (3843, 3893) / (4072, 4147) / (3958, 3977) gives 0.5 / 26.5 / 22.8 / 25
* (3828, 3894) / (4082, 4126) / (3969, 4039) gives 5.3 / 26.1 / 23.6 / 24.6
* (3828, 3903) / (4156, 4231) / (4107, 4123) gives -1.2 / 26.1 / 20.1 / 21.5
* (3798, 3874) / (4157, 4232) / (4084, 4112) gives -3.0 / 26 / 20.1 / 21.7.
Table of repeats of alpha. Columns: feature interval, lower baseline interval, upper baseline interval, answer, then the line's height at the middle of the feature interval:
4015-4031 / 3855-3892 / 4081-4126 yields 0.141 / 24.8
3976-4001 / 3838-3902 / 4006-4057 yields -0.049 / 22.7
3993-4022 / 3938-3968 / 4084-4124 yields 0.066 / 23.8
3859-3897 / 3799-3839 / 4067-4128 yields -0.079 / 25.1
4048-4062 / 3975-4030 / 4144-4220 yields 0.027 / 22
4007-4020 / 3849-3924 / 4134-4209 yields 0.068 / 23.4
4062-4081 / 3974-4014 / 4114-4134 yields 0.027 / 22.7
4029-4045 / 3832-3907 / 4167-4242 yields 0.095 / 23.1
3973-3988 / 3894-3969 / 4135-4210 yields -0.032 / 23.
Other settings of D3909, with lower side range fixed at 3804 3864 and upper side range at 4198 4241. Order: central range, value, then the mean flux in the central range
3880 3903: -1.0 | 25.7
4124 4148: -0.3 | 21.4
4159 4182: 0.2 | 20.5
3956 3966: -0.5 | 24.9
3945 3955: 0.0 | 23.8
